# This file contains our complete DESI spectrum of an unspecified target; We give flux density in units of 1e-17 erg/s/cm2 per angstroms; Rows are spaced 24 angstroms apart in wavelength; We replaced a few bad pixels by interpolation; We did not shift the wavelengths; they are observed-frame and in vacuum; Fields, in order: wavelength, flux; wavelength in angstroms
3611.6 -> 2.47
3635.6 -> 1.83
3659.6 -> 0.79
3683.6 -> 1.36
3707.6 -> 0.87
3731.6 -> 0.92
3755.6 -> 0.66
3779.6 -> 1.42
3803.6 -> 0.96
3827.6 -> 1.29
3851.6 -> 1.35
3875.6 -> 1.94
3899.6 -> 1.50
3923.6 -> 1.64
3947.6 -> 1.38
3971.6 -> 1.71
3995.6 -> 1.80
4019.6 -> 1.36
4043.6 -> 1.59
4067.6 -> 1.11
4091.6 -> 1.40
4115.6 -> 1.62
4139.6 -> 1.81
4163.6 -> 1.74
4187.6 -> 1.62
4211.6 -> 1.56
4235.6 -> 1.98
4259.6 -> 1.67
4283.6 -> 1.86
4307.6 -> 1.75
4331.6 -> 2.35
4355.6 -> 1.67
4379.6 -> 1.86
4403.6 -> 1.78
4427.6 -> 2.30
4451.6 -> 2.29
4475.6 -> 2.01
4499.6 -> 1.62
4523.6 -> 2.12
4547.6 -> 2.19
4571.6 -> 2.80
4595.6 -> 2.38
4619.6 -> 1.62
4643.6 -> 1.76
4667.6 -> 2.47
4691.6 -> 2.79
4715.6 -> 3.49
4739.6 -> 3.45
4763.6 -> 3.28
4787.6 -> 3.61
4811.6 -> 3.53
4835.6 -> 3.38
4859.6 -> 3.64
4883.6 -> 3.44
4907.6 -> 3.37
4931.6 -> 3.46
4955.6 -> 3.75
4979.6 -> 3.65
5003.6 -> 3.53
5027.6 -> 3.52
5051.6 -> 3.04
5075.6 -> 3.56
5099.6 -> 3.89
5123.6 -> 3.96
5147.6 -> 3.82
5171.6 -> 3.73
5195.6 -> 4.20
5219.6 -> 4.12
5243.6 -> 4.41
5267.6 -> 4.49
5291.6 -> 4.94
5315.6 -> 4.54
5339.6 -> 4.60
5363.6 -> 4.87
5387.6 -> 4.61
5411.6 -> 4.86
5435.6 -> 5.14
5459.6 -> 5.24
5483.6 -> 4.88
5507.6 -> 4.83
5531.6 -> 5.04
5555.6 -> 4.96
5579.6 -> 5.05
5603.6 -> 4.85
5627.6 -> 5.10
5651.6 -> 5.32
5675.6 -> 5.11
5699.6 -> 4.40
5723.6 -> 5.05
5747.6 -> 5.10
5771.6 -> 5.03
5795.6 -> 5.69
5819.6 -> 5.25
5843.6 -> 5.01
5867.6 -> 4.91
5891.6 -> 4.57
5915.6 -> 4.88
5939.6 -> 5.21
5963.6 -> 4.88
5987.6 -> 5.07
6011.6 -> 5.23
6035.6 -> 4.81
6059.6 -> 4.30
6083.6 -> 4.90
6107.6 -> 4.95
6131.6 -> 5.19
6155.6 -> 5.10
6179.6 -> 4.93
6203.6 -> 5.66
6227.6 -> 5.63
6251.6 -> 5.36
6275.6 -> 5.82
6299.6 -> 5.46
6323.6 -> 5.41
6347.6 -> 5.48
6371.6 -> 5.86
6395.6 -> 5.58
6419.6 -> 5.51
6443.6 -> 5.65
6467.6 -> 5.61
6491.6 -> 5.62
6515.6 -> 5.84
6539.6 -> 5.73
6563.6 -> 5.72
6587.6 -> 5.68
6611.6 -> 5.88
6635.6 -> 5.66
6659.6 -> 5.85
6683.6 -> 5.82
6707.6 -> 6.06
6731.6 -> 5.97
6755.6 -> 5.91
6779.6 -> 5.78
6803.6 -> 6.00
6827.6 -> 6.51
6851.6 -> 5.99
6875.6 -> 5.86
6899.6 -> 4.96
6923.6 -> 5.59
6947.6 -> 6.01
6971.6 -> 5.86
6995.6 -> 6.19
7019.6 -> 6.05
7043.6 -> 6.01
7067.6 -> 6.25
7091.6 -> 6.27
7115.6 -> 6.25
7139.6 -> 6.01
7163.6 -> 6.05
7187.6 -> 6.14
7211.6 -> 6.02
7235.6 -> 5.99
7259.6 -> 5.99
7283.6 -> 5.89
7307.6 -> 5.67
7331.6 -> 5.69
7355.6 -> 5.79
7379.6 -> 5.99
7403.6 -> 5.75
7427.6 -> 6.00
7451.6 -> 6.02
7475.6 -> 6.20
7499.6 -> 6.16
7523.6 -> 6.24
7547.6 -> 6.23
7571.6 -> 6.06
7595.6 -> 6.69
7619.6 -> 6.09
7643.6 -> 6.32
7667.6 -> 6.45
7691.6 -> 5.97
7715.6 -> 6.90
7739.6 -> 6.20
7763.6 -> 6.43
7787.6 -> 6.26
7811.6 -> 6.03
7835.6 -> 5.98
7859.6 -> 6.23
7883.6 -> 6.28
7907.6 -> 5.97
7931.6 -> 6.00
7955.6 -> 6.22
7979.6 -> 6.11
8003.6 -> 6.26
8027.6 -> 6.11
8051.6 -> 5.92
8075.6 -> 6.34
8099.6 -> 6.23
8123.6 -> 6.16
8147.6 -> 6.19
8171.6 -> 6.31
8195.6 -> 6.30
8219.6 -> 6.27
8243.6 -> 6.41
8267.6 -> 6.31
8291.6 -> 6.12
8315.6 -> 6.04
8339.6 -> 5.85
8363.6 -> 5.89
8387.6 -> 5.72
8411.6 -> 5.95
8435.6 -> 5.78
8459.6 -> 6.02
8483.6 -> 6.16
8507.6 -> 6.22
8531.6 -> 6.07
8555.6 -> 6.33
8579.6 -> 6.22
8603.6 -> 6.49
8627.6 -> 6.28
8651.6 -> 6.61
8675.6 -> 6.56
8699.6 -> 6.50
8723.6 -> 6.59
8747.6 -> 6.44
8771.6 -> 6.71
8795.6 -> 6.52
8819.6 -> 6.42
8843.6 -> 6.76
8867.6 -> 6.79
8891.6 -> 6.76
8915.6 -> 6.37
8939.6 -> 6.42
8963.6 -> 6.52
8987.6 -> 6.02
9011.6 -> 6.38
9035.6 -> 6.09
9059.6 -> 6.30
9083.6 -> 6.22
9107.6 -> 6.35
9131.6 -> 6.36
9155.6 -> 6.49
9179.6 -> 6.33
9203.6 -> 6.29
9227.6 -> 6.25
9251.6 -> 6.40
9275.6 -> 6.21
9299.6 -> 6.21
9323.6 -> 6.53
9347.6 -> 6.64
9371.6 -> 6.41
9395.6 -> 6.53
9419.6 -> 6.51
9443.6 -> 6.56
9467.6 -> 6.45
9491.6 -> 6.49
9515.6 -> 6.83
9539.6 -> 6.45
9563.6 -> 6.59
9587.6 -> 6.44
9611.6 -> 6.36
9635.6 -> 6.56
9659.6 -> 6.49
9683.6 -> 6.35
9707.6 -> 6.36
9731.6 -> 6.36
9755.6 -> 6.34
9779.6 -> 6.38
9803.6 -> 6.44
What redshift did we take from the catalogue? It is 0.17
